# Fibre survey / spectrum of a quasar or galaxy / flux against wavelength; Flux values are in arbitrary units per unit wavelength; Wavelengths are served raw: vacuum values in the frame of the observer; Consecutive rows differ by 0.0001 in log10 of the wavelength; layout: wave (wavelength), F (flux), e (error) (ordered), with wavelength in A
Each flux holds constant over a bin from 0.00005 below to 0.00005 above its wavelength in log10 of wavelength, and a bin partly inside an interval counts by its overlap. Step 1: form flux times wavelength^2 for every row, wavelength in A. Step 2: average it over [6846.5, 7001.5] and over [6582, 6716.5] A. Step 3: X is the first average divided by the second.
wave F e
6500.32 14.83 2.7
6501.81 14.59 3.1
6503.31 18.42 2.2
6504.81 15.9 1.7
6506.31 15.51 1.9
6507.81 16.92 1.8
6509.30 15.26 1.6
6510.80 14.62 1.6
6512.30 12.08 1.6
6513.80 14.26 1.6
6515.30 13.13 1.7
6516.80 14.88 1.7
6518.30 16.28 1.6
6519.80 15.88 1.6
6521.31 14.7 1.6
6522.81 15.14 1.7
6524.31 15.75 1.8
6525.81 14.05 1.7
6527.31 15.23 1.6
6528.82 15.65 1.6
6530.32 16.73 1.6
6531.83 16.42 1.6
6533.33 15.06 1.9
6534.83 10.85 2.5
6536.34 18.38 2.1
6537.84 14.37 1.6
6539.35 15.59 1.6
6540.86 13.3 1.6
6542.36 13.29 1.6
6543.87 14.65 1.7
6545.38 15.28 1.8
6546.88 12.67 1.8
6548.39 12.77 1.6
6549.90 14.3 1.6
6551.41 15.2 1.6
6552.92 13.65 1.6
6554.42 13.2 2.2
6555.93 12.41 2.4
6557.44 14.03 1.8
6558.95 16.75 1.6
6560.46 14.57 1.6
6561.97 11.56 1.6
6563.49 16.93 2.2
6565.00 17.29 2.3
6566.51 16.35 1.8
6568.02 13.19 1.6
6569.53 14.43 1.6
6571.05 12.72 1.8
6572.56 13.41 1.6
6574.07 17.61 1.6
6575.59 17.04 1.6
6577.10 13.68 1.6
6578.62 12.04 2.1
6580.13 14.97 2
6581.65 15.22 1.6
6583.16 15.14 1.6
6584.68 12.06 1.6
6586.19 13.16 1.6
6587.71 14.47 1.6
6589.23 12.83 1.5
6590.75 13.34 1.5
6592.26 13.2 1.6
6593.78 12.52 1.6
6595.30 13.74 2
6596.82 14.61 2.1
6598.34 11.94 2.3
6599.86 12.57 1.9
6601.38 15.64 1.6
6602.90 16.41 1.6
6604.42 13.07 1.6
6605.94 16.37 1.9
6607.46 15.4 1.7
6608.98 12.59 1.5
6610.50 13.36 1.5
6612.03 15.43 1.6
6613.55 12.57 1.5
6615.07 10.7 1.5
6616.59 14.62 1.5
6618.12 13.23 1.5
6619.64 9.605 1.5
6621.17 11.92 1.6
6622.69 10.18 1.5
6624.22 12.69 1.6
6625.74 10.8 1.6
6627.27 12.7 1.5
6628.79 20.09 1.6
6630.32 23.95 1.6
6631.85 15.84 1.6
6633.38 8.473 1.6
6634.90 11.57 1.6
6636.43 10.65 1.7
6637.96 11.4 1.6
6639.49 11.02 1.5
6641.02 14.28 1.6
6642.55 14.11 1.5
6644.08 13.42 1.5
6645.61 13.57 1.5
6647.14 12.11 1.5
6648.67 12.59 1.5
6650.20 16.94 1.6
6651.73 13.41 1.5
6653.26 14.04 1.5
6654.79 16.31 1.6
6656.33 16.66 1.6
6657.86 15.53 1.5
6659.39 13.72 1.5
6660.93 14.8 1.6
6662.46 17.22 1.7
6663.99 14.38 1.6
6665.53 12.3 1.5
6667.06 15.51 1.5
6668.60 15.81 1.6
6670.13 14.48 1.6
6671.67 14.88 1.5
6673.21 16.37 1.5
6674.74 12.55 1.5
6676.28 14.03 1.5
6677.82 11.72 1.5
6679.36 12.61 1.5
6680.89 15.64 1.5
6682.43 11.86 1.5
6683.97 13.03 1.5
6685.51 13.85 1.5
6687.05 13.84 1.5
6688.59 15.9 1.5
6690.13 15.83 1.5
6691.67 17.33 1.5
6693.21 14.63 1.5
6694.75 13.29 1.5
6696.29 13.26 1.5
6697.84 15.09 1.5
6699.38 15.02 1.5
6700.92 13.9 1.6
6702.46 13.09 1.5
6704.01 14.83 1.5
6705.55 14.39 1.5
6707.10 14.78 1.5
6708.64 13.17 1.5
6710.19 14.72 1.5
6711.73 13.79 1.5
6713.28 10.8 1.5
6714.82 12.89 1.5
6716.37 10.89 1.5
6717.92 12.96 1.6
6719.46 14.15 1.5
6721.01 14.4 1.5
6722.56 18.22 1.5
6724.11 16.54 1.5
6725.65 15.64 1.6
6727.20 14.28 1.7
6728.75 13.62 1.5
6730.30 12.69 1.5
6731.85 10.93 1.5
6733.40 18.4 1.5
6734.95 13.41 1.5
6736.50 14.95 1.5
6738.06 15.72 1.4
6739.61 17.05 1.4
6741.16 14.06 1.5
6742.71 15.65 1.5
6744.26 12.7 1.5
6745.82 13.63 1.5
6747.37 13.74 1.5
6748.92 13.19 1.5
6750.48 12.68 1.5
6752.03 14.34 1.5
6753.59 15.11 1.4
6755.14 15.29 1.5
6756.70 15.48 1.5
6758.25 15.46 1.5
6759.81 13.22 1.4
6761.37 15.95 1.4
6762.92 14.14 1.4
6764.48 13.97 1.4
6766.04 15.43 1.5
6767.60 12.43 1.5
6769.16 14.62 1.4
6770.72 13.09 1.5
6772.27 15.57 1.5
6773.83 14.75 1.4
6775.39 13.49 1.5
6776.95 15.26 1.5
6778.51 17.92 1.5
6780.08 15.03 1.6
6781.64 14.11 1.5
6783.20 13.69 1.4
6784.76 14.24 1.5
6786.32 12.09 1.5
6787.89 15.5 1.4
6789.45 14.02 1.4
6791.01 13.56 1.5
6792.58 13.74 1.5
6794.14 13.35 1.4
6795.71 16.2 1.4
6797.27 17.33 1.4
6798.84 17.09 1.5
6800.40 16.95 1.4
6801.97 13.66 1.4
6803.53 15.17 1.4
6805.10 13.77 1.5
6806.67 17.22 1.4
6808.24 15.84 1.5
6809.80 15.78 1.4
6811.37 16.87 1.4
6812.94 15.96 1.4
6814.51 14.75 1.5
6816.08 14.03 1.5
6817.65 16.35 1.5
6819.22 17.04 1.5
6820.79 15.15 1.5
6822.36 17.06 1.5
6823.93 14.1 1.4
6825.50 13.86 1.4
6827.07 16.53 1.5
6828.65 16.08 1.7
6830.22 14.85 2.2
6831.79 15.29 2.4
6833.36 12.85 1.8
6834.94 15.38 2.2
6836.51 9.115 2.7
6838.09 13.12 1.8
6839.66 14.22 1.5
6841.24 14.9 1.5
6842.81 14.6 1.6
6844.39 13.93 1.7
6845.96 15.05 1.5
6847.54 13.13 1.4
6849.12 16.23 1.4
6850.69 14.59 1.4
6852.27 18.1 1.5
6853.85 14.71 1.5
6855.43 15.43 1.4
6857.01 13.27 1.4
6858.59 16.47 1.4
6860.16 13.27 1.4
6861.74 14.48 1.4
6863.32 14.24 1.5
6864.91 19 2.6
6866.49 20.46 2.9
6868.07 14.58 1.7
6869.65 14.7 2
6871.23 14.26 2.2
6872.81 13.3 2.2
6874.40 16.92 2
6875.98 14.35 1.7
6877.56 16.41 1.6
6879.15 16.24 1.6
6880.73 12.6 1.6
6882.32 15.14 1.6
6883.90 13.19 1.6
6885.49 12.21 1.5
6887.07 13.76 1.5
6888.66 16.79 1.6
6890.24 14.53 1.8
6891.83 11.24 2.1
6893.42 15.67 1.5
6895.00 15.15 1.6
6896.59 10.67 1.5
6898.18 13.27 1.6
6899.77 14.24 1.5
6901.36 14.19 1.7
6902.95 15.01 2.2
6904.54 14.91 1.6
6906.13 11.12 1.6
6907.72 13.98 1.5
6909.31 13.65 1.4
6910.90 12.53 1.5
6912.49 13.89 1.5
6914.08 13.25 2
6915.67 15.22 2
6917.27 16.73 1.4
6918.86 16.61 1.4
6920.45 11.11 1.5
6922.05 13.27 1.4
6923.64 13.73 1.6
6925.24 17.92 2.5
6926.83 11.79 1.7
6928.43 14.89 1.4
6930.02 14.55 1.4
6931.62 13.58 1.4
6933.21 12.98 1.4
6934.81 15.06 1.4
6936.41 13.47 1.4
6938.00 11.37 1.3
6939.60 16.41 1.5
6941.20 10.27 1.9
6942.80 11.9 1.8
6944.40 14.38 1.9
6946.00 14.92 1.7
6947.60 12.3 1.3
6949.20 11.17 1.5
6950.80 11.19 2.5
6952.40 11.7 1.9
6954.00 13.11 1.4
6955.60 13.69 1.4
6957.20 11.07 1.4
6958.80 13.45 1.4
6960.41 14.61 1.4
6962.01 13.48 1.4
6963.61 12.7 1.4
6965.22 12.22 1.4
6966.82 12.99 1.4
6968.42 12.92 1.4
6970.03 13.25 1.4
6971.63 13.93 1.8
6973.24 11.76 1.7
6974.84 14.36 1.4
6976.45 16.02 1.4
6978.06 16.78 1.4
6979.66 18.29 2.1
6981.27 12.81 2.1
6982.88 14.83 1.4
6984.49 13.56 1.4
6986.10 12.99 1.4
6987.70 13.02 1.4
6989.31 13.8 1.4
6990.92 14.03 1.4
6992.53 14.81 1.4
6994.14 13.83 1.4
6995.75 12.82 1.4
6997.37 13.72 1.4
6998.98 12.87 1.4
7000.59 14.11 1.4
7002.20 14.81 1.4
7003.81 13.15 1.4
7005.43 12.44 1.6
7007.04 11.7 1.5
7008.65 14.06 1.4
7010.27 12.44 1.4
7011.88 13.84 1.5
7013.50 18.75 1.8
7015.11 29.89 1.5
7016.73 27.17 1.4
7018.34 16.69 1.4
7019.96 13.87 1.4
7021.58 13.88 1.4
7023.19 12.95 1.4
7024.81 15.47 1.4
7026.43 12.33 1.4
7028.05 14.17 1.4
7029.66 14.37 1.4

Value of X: 1.10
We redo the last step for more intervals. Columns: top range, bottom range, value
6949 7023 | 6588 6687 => 1.15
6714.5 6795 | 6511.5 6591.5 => 1.06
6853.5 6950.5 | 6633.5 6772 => 1.06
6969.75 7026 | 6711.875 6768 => 1.13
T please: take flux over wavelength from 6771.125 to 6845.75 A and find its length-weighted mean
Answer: 14.9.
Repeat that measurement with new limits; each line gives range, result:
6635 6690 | 14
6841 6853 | 15.1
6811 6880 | 15.1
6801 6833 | 15.4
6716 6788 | 14.5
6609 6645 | 13.1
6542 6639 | 13.9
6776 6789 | 14.7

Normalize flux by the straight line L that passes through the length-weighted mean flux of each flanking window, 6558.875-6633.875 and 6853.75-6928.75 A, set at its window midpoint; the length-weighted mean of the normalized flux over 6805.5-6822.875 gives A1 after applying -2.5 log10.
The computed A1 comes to -0.11 mag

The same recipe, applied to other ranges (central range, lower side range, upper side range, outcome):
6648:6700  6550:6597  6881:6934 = -0.03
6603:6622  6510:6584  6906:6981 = 0.09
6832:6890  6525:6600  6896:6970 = -0.09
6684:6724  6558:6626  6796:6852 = 0.02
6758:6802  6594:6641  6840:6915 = -0.04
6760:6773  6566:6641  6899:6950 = -0.05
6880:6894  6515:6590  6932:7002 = -0.01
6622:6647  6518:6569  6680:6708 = 0.09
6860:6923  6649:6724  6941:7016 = -0.03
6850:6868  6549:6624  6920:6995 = -0.16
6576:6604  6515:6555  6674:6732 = 0.05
